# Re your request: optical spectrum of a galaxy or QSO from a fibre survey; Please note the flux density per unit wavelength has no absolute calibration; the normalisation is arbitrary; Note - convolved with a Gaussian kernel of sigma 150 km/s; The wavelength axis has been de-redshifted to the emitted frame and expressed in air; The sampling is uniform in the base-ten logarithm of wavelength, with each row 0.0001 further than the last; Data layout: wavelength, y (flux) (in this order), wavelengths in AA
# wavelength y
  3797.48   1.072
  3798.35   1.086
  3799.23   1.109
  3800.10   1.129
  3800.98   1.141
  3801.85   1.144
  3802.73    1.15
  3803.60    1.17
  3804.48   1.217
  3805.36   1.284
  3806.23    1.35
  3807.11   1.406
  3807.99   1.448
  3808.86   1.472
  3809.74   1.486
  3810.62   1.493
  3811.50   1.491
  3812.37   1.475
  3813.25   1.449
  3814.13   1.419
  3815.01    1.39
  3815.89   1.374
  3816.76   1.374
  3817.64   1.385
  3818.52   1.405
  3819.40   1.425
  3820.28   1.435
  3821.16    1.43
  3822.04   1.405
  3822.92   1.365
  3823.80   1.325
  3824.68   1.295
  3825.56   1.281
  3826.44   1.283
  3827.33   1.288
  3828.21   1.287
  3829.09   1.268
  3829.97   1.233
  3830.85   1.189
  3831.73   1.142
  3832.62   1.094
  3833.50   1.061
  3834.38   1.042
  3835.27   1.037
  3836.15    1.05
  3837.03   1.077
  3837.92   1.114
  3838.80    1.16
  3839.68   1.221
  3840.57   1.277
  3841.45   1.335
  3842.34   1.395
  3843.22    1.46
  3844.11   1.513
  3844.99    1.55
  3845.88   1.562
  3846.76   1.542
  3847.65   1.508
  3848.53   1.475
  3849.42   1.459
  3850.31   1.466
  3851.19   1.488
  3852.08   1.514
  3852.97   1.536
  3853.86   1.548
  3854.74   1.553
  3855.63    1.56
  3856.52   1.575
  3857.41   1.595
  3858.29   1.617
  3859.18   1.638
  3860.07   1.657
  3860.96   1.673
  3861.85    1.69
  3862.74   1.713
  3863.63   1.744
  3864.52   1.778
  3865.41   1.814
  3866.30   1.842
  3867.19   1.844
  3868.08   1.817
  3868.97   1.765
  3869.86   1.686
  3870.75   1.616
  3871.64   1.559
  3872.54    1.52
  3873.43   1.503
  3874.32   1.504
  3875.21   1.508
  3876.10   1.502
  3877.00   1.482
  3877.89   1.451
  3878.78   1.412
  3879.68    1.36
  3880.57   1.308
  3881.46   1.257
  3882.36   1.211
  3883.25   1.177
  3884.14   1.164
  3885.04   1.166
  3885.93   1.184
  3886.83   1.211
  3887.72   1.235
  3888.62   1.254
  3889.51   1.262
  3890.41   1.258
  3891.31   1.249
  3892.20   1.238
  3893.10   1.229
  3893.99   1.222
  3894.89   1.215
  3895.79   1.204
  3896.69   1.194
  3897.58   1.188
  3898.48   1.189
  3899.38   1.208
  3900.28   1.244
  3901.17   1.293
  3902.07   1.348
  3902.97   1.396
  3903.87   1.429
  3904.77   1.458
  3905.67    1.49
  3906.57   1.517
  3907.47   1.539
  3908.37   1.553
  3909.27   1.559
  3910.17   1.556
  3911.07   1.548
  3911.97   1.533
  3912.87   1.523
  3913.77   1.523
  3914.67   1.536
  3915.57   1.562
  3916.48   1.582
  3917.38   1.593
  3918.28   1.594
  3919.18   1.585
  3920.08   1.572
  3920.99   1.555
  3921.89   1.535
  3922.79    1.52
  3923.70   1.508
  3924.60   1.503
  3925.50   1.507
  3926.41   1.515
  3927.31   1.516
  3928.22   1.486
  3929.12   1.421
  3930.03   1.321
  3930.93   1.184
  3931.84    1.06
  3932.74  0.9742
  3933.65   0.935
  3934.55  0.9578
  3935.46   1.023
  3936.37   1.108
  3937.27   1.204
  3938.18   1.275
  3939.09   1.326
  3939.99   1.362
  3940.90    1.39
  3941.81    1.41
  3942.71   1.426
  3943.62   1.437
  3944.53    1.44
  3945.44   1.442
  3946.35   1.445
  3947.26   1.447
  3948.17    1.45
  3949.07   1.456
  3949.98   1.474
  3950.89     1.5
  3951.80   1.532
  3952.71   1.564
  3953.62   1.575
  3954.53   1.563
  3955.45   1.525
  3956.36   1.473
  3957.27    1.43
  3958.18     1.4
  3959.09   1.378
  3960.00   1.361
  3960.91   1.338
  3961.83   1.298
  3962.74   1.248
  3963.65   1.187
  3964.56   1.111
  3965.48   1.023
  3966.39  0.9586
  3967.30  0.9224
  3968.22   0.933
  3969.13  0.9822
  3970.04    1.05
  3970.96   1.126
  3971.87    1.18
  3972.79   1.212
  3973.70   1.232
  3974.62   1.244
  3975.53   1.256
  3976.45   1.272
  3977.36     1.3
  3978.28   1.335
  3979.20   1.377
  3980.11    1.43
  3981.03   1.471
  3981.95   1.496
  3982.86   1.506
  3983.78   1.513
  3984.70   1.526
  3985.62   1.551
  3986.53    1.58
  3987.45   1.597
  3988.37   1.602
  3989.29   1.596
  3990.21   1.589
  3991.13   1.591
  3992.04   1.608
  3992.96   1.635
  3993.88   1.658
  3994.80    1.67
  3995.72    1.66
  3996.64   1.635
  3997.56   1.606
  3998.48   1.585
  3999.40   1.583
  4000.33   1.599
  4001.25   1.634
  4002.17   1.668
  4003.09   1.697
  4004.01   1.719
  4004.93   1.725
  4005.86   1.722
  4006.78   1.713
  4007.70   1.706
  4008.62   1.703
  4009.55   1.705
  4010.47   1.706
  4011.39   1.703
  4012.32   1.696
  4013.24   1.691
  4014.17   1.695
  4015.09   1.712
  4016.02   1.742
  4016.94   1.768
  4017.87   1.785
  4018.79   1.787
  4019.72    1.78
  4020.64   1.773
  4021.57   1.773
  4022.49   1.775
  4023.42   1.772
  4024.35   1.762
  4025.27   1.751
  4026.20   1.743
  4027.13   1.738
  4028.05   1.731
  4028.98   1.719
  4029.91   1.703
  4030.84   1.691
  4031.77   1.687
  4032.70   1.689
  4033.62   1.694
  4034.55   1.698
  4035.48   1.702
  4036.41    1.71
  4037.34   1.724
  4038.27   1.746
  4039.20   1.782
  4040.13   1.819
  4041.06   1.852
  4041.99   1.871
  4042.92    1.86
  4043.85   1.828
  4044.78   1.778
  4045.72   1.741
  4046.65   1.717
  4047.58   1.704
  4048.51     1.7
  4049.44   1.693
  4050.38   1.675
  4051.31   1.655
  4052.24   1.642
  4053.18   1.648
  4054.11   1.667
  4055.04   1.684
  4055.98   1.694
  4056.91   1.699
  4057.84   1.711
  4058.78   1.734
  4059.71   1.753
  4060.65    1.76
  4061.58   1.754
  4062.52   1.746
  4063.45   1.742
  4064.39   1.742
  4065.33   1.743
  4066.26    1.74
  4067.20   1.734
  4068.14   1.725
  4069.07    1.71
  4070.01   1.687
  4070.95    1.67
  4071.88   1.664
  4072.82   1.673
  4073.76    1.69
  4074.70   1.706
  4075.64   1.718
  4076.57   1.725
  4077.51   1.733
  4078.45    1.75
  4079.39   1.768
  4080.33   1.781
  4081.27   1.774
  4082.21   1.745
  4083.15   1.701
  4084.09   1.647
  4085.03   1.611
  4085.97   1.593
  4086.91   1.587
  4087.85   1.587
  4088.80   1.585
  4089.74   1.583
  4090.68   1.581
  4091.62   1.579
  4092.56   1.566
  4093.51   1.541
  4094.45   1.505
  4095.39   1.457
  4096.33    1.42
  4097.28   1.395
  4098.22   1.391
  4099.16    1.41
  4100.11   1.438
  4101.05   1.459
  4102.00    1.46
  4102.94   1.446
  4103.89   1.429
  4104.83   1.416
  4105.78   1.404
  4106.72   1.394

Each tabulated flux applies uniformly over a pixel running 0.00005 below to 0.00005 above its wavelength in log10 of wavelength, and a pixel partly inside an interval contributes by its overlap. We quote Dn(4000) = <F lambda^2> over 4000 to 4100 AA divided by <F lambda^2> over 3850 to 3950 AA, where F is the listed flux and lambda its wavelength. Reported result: 1.28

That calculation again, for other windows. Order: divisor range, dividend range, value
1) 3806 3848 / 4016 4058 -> 1.45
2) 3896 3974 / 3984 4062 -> 1.31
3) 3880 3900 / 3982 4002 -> 1.38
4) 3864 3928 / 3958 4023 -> 1.09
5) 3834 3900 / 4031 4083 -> 1.34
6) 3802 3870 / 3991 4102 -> 1.31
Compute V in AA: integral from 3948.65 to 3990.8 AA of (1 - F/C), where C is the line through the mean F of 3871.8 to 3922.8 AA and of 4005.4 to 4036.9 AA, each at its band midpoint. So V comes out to 6.2 AA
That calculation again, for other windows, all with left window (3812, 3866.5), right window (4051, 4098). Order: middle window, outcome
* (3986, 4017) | -1.42 AA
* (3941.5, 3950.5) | 0.50 AA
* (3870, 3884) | 0.29 AA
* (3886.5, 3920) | 2.13 AA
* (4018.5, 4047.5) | -2.38 AA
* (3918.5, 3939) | 2.40 AA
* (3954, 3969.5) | 3.00 AA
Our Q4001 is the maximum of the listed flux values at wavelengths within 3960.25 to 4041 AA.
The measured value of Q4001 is 1.819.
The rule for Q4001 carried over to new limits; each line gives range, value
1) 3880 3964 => 1.594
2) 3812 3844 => 1.475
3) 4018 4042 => 1.871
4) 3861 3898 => 1.844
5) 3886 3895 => 1.262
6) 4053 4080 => 1.768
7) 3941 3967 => 1.575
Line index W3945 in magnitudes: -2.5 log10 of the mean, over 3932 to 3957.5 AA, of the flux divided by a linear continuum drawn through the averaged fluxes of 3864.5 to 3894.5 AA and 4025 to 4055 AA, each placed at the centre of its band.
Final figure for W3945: 0.14 mag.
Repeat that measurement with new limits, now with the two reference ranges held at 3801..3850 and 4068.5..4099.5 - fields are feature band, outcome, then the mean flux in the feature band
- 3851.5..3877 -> -0.191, 1.63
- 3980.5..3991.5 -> -0.027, 1.55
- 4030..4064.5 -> -0.097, 1.73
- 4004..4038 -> -0.117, 1.73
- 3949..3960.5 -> -0.004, 1.48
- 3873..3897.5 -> 0.081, 1.29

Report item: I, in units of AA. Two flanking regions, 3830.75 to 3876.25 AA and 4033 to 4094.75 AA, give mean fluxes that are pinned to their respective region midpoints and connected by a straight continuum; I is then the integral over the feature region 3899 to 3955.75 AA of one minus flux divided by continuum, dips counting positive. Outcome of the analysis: 5.0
